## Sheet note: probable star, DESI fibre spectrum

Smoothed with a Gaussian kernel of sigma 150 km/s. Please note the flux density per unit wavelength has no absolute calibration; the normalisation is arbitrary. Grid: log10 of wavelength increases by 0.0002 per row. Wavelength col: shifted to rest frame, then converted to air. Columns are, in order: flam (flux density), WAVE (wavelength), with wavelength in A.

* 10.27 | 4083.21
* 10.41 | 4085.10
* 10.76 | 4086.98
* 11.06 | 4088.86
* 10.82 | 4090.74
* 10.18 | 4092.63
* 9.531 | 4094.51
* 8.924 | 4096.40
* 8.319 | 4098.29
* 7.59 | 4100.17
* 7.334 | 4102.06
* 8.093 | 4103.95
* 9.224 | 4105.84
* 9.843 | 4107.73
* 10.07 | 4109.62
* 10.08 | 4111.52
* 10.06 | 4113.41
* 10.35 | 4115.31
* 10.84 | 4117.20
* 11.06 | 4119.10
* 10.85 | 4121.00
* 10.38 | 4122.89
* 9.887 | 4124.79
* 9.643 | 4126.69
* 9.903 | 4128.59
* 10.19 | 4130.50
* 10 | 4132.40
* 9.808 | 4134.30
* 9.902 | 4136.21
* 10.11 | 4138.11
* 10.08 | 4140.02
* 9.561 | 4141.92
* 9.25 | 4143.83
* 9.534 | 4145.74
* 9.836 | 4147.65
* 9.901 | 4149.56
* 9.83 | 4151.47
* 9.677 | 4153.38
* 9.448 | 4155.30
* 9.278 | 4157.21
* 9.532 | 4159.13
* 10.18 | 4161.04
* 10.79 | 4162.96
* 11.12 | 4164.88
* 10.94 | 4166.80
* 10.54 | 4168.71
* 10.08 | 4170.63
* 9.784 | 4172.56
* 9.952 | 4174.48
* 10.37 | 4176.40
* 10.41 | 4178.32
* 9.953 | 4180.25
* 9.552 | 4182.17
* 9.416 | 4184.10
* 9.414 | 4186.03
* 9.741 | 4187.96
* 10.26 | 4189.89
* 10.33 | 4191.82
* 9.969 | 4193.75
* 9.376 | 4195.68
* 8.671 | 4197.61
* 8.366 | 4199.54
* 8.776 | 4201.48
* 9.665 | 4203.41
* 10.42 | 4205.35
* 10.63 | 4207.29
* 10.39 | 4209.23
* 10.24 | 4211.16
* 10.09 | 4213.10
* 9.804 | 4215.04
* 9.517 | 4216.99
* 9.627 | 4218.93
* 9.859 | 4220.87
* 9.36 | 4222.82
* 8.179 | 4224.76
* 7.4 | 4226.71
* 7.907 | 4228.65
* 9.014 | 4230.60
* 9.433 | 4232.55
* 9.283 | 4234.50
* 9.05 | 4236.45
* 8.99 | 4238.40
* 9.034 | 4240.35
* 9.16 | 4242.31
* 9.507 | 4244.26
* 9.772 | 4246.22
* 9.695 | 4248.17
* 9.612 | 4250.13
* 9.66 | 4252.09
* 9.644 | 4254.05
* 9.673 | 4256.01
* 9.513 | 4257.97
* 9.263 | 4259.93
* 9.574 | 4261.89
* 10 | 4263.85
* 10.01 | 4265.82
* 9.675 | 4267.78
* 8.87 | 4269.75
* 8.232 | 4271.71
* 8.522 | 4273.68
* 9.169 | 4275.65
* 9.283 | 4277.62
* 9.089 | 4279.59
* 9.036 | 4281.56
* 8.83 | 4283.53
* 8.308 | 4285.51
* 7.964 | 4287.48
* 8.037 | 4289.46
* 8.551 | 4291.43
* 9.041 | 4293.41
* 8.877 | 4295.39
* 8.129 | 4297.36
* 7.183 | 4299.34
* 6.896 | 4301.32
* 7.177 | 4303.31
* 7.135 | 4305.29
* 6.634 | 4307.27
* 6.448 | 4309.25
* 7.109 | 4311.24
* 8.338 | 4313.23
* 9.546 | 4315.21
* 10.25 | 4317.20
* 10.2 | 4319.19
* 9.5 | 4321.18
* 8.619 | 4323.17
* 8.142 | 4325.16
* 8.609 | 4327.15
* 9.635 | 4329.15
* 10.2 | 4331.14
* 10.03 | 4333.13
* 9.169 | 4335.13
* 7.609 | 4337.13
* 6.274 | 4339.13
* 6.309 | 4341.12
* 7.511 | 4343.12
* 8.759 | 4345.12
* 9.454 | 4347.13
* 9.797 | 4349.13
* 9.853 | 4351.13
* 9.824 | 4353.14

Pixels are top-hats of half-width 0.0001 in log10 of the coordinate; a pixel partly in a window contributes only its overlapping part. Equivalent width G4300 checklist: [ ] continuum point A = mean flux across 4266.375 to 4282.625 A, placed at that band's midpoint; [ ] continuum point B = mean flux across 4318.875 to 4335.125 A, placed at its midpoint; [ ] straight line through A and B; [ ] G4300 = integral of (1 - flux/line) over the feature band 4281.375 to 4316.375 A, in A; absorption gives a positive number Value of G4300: 4.6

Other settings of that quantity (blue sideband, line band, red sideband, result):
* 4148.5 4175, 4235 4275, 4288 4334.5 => -1.4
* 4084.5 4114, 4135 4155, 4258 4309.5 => -1.1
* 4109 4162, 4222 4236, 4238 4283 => 1.2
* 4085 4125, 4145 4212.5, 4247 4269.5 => -1.2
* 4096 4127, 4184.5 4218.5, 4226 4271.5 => -1.3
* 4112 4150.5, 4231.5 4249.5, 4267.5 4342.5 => -0.6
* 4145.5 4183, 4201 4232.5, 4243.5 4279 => 0.9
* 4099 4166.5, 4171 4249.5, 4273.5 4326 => -3.2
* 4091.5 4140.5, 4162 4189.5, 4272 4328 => -2.6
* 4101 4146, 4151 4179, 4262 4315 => -2.0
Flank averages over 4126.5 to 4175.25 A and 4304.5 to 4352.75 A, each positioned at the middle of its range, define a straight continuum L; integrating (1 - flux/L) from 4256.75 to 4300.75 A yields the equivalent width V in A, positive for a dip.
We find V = 0.5 A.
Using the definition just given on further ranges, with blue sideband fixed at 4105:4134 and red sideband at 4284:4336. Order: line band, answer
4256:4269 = -1.1 A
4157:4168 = -0.7 A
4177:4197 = -0.6 A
